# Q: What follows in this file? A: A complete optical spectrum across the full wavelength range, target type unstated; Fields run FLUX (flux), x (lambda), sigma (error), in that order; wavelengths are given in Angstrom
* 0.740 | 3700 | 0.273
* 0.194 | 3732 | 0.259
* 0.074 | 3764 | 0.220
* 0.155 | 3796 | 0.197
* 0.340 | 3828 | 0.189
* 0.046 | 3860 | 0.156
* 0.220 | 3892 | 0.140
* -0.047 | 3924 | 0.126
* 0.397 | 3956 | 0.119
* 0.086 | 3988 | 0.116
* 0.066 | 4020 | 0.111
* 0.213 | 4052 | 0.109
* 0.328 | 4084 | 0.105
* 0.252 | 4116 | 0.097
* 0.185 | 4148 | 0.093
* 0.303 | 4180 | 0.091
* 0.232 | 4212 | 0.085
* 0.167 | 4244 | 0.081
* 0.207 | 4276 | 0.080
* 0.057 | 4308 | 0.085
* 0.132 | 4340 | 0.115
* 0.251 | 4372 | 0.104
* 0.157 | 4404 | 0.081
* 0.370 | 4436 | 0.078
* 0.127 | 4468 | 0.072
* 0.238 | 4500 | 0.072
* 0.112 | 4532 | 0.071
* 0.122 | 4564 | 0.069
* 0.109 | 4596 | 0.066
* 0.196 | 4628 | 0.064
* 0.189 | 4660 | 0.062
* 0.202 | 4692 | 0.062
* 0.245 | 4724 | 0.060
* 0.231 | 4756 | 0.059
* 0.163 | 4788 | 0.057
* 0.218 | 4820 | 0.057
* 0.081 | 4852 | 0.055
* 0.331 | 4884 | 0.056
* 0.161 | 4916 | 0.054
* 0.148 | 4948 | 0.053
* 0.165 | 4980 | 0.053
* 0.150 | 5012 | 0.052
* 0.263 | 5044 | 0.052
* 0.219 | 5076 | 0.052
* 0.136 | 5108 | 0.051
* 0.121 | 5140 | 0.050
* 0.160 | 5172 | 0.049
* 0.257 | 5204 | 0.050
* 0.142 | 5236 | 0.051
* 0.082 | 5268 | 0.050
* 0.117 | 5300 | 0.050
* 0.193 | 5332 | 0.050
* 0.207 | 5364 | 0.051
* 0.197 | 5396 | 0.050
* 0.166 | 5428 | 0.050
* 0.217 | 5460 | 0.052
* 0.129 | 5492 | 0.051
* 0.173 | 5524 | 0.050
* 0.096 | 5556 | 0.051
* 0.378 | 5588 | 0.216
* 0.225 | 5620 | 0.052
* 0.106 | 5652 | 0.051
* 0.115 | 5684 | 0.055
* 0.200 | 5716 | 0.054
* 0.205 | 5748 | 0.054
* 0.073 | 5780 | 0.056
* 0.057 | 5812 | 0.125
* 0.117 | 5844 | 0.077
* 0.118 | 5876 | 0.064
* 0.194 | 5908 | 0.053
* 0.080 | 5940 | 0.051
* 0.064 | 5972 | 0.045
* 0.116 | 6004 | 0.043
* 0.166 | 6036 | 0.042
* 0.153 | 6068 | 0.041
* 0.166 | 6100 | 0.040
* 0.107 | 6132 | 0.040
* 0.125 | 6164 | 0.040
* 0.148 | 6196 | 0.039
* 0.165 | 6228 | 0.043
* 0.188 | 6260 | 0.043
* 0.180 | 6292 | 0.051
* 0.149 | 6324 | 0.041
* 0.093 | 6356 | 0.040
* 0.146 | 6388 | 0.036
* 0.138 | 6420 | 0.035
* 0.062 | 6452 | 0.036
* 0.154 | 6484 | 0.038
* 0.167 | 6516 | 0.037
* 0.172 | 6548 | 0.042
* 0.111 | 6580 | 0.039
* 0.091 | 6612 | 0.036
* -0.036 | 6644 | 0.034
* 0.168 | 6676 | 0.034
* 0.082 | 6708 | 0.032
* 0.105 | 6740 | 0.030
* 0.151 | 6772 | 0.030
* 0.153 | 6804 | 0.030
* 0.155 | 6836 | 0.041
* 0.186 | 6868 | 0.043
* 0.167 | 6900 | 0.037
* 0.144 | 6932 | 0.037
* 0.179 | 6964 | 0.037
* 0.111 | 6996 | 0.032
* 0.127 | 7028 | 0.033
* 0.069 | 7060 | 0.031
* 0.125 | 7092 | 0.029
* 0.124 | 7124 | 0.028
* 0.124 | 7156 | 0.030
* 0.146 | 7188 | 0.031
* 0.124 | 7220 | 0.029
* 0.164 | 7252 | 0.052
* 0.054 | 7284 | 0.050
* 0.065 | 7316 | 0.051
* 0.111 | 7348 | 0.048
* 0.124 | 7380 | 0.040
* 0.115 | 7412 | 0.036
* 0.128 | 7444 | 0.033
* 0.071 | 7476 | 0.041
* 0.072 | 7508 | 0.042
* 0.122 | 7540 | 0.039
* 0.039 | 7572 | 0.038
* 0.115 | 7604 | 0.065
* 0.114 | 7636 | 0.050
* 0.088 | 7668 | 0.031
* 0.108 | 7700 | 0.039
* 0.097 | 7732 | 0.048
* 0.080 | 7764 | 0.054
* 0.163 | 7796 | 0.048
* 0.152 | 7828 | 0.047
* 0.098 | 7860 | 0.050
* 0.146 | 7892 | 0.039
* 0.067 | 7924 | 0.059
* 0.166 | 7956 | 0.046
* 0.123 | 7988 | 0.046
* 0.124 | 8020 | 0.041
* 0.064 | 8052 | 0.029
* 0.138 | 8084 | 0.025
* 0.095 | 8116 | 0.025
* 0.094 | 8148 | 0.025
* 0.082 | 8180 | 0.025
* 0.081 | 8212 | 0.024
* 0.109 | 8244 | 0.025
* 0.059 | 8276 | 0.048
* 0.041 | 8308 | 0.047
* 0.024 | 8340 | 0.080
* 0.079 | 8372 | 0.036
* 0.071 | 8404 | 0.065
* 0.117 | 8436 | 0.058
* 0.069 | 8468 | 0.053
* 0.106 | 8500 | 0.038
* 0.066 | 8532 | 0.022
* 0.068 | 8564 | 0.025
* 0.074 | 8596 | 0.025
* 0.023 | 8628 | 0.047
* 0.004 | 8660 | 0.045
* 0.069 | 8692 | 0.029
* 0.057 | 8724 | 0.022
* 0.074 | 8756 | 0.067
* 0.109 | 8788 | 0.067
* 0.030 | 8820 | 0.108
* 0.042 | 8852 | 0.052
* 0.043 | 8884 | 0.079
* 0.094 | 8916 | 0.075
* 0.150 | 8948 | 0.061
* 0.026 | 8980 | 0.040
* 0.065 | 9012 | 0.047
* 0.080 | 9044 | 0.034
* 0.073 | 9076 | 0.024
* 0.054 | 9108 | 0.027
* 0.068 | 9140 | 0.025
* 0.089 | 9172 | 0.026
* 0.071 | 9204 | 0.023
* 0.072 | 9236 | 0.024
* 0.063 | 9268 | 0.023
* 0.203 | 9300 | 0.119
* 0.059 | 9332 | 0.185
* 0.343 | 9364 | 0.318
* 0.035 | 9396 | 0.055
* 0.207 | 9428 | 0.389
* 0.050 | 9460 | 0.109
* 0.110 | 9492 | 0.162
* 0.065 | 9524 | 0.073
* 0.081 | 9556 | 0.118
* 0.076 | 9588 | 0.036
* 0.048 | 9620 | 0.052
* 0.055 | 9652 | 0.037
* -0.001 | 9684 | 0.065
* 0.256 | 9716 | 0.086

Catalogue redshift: 1.603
